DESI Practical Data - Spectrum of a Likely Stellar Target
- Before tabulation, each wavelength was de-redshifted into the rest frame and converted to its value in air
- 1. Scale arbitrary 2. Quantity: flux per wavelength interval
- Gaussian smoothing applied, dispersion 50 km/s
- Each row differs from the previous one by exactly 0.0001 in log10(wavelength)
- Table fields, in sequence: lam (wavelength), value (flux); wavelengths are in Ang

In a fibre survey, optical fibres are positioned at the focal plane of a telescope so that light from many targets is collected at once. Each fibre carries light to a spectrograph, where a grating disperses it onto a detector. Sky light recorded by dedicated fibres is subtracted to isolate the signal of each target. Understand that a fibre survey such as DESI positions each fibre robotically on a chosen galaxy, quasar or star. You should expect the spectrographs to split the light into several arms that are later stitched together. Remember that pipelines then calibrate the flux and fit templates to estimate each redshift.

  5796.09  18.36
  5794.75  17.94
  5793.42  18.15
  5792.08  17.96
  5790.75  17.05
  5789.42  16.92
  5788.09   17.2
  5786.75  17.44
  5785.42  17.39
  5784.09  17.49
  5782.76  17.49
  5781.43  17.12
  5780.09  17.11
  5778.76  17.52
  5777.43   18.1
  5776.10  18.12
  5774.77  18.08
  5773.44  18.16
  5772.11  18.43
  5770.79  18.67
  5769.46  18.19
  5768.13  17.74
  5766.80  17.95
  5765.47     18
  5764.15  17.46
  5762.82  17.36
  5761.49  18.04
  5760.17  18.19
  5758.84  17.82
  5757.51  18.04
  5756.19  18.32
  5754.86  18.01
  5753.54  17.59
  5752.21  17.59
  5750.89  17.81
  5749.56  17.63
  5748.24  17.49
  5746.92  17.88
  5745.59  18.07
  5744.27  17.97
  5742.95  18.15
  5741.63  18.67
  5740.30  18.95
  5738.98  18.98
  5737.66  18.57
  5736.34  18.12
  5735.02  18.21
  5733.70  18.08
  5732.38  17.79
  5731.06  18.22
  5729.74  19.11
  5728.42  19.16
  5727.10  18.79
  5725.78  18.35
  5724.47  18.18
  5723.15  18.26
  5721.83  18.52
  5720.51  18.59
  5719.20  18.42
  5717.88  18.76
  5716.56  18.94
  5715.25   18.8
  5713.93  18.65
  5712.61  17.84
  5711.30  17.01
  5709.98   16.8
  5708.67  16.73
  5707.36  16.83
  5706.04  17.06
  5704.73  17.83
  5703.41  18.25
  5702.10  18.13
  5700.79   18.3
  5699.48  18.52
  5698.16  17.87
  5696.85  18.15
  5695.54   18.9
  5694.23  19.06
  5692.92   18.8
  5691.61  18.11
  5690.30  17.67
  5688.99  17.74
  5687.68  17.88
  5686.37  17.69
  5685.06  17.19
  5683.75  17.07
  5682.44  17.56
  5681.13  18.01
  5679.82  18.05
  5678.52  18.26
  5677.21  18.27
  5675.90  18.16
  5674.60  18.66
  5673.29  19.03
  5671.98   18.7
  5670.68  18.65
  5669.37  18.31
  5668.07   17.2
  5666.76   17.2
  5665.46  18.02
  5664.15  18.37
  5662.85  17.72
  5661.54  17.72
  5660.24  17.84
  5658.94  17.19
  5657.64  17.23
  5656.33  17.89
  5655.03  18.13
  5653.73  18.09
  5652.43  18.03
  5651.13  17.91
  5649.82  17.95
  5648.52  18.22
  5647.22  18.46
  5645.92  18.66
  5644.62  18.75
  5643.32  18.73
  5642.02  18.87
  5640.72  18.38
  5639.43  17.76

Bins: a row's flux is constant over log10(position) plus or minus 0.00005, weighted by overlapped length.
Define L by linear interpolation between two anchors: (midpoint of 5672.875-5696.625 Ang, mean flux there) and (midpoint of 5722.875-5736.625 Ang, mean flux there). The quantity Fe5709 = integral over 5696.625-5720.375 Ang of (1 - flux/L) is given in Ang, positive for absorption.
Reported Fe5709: 0.41 Ang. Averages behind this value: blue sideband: 18.1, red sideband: 18.4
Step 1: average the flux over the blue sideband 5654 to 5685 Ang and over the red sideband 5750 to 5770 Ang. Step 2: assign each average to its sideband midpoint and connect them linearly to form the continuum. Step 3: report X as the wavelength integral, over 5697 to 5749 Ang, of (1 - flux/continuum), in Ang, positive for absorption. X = -0.8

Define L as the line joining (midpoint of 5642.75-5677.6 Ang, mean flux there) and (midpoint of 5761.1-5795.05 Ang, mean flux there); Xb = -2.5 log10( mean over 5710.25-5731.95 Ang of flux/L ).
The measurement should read -0.03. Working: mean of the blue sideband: 18.1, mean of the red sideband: 17.7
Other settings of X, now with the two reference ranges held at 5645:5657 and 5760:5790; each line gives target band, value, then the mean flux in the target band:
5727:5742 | -0.6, 18.5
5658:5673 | 0.2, 17.9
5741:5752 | -0.1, 18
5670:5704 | -0.3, 18.2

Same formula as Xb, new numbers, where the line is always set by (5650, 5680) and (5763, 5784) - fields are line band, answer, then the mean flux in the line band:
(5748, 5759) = 0.004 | 17.8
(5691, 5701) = -0.030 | 18.5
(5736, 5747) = -0.030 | 18.4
